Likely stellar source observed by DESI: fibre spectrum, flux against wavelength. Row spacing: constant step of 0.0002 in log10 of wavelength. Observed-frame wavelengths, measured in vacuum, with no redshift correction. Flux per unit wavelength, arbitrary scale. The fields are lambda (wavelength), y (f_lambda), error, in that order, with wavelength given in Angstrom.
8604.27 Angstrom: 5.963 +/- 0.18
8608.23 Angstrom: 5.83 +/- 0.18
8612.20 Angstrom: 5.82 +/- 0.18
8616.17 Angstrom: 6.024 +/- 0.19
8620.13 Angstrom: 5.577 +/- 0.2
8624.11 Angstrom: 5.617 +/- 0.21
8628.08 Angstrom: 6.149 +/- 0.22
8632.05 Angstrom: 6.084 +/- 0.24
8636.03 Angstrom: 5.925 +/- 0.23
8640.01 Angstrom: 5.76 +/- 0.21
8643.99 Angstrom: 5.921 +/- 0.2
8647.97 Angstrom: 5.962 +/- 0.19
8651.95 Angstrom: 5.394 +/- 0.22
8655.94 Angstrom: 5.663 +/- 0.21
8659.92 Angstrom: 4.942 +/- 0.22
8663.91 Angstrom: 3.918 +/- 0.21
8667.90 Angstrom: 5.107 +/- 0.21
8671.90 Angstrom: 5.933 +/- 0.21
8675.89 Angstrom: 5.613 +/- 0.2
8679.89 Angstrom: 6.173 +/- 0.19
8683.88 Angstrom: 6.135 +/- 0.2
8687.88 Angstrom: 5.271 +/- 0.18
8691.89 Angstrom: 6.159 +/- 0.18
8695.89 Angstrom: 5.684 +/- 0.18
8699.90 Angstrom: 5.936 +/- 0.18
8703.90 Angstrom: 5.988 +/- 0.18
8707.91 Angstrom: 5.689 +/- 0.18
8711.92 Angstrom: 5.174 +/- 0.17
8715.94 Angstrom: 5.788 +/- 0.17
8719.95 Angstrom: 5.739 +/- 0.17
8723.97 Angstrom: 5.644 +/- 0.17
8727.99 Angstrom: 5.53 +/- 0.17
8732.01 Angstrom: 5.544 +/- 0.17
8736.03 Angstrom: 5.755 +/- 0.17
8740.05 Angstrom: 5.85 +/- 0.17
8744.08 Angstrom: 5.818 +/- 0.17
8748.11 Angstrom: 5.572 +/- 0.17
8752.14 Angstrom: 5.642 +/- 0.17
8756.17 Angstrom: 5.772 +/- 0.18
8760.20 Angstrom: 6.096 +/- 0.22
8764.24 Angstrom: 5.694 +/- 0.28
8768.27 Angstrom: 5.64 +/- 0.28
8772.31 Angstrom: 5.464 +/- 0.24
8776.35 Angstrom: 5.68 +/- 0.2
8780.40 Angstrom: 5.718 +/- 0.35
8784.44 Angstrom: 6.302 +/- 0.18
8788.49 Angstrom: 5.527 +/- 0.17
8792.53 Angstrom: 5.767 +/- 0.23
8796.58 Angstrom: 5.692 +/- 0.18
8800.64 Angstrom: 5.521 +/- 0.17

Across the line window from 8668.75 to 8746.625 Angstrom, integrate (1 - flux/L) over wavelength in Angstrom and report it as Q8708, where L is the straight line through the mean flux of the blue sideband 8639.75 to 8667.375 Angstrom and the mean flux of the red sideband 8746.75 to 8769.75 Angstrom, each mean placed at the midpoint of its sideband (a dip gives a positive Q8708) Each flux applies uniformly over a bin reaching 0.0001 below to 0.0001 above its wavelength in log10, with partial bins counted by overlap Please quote -2.9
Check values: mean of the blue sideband 5.33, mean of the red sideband 5.74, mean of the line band 5.75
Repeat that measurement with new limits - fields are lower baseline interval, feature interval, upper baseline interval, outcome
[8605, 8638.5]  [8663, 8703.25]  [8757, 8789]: 1.3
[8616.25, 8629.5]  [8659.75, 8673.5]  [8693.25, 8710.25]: 2.0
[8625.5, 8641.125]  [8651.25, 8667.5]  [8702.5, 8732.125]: 2.5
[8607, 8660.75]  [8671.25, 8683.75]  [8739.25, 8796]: -0.4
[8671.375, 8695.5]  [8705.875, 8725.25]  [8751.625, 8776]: 0.7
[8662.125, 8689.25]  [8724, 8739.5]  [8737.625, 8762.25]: 0.2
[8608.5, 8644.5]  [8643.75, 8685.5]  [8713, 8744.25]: 2.2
